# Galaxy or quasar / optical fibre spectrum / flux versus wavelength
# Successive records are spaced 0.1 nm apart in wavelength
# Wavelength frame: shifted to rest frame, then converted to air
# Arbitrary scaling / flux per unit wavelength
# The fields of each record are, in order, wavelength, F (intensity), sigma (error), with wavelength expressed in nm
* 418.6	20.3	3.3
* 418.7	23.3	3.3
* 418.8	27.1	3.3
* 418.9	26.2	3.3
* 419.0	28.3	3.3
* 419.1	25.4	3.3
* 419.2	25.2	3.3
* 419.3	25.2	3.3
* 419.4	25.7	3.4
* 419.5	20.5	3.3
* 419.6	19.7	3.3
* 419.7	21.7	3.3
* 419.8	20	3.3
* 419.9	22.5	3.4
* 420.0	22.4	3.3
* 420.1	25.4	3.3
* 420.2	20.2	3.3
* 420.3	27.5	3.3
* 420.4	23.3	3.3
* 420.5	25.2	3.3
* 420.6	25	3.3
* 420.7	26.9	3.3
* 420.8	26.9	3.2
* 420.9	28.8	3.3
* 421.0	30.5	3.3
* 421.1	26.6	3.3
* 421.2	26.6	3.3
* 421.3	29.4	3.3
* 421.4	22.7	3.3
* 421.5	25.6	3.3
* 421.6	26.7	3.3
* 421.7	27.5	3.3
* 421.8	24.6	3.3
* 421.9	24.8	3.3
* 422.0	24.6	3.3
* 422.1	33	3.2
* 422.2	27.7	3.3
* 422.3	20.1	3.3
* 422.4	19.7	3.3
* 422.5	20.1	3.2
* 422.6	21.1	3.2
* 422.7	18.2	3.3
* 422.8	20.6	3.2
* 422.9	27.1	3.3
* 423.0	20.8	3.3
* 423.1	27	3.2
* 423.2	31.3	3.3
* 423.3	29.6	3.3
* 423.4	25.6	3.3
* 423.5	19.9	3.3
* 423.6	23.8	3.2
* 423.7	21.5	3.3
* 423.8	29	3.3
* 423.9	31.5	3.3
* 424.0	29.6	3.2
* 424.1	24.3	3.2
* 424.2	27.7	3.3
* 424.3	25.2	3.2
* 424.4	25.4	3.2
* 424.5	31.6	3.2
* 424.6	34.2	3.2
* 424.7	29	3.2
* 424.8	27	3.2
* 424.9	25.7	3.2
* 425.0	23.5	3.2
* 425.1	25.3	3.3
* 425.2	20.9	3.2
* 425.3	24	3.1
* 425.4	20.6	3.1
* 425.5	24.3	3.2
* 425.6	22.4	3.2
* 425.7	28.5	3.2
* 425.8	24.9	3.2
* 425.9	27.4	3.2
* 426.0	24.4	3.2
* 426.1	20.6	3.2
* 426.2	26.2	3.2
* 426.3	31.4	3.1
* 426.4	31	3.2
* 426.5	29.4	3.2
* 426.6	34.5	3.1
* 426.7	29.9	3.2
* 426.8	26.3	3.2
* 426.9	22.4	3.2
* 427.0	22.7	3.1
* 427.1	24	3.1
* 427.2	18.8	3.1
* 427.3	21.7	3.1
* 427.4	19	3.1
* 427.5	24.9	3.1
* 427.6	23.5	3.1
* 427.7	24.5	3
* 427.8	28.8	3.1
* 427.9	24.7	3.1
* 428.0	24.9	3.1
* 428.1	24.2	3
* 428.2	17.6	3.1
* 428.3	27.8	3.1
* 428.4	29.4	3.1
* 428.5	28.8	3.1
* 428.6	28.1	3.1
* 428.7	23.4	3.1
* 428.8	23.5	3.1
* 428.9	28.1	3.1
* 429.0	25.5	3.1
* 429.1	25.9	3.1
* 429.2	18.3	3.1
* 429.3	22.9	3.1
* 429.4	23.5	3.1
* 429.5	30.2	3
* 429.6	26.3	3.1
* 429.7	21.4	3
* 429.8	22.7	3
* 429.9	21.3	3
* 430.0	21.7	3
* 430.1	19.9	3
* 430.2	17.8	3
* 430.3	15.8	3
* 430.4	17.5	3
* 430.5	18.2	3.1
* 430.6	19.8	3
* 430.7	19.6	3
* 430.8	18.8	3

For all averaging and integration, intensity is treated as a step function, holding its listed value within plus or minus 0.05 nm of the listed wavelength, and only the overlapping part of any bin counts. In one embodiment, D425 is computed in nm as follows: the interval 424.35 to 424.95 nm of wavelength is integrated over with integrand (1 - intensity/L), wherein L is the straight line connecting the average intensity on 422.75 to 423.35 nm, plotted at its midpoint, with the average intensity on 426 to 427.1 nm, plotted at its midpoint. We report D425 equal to -0.051 nm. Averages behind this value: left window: 26.1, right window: 27.1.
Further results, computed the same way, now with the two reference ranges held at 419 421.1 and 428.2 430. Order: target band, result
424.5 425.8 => -0.05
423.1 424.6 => -0.15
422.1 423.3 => 0.04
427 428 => 0.06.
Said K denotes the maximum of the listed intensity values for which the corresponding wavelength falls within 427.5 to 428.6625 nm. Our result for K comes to 29.4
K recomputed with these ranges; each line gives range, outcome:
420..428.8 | 34.5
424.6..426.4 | 34.2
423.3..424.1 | 31.5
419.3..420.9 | 28.8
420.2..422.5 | 33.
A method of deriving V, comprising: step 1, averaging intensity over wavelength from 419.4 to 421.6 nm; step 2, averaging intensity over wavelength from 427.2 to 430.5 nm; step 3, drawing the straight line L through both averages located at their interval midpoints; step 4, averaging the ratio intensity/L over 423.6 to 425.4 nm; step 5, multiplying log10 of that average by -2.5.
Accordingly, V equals -0.11 mag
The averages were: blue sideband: 24.7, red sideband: 23.4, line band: 26.5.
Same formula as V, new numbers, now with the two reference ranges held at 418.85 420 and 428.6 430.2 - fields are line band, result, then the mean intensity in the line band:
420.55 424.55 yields -0.093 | 25.7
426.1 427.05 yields -0.178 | 27.8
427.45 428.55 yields -0.079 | 25.4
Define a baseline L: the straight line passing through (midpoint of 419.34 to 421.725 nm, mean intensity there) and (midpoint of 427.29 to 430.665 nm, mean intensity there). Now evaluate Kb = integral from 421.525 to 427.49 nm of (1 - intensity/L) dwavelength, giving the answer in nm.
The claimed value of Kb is -0.32 nm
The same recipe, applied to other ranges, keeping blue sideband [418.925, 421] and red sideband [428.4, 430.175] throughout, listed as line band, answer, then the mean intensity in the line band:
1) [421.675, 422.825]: 0.04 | 23.5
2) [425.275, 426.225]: 0.00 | 24.3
